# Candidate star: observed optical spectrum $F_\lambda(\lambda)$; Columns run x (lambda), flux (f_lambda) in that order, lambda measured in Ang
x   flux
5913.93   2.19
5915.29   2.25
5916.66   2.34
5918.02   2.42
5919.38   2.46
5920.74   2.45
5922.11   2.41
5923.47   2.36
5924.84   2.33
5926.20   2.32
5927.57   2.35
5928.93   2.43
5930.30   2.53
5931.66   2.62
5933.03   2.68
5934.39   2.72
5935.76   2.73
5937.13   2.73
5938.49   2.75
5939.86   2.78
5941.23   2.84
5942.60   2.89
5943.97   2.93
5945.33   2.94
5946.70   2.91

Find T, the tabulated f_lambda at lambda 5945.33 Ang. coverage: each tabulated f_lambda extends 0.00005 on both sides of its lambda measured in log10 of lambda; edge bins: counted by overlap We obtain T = 2.94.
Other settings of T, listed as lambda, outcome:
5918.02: 2.42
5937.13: 2.73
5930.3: 2.53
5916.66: 2.34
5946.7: 2.91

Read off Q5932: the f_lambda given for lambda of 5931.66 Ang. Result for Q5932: 2.62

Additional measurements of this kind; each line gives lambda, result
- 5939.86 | 2.78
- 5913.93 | 2.19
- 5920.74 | 2.45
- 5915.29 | 2.25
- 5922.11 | 2.41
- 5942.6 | 2.89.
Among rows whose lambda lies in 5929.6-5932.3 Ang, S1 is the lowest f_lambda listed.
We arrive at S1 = 2.53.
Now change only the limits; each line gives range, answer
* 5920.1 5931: 2.32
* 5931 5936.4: 2.62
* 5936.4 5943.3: 2.73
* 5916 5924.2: 2.34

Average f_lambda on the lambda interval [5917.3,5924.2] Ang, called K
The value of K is 2.42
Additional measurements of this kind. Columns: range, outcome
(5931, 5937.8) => 2.69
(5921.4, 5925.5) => 2.36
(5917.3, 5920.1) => 2.45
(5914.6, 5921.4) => 2.38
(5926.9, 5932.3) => 2.48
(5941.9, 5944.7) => 2.92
